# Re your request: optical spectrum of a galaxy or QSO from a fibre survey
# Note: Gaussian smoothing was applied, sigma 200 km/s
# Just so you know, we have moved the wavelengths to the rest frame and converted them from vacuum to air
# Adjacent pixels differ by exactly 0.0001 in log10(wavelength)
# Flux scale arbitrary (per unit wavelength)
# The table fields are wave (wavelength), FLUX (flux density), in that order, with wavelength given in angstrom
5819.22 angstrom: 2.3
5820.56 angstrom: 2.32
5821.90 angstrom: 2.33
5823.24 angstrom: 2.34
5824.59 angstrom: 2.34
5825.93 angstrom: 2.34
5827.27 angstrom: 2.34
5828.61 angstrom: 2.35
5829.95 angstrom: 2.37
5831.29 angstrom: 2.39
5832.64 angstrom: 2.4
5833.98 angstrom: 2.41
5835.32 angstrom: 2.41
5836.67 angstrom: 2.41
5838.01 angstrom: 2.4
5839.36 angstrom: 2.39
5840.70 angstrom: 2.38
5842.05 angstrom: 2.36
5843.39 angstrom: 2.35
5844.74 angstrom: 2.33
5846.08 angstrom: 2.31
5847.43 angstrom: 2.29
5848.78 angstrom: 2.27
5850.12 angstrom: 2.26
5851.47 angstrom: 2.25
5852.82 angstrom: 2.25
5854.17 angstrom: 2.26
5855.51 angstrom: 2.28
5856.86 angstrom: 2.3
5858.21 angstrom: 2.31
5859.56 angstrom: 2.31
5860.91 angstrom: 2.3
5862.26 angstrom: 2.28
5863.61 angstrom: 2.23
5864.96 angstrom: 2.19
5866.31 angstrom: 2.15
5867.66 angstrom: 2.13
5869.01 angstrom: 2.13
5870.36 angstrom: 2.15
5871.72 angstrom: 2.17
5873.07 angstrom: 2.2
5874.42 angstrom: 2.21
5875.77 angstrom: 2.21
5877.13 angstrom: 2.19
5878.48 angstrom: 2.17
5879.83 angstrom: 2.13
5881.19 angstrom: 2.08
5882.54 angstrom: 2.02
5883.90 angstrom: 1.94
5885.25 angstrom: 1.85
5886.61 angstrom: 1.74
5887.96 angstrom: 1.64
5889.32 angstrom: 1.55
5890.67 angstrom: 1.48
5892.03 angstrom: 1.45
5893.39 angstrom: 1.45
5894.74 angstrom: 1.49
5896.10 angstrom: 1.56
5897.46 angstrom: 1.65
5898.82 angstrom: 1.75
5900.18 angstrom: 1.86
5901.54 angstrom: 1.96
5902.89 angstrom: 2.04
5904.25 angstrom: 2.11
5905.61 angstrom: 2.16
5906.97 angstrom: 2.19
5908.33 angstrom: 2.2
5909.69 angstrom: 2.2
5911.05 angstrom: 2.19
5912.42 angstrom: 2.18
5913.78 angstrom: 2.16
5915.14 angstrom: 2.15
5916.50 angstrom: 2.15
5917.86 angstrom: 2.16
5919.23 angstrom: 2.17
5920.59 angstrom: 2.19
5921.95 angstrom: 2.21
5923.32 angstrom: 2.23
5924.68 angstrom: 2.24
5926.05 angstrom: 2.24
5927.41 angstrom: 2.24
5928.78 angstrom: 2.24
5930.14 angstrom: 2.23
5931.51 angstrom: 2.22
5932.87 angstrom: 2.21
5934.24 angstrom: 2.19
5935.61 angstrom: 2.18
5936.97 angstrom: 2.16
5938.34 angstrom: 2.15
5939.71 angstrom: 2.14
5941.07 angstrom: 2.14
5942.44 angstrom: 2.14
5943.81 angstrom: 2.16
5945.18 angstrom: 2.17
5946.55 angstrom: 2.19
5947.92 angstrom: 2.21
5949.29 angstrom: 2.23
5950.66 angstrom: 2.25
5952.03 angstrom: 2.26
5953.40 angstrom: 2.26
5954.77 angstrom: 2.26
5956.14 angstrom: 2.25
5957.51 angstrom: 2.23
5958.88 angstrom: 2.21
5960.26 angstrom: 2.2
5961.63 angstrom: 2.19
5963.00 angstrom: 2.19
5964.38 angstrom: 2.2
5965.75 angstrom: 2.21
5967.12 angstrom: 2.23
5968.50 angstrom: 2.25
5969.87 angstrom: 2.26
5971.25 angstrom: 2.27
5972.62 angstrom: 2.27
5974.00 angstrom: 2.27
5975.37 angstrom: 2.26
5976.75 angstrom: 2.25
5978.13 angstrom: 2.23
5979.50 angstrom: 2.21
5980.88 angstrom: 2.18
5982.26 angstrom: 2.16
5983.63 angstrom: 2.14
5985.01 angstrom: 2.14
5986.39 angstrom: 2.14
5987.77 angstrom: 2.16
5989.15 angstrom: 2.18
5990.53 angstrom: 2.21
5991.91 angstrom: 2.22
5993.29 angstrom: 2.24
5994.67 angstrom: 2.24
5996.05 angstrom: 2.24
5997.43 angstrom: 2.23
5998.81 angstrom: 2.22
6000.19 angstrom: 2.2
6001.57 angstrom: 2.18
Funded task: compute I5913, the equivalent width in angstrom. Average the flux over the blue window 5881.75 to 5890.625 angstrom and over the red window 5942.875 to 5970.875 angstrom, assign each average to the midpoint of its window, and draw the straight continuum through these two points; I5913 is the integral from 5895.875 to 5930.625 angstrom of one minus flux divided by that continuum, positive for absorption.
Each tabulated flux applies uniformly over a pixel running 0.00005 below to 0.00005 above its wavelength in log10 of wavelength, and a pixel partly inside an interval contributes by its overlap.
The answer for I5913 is -2.9 angstrom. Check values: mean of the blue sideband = 1.77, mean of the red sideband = 2.22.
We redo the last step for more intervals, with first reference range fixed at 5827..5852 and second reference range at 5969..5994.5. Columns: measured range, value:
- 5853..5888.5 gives 2.77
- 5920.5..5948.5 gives 0.79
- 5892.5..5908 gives 3.04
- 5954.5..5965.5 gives 0.09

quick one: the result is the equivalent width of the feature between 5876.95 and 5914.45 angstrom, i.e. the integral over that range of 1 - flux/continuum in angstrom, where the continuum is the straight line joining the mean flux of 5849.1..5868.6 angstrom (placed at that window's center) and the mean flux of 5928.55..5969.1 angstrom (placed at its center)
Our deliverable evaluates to 5.5 angstrom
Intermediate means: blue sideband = 2.25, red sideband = 2.2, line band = 1.9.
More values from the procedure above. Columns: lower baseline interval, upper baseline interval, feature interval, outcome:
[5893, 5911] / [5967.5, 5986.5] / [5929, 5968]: -1.9 angstrom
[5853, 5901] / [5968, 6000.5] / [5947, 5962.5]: -0.5 angstrom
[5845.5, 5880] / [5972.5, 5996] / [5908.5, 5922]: 0.3 angstrom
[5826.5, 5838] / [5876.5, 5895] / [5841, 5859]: -0.8 angstrom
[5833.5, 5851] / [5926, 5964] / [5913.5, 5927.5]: 0.3 angstrom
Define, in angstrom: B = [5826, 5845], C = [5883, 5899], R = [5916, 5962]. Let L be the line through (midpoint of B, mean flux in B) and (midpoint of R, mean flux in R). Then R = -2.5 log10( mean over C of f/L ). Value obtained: 0.37 mag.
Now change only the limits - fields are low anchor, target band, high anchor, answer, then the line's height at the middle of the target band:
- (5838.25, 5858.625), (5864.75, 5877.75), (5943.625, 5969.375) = 0.06 mag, 2.29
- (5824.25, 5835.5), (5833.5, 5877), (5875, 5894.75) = -0.07 mag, 2.13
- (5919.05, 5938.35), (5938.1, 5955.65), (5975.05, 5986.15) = 0.00 mag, 2.2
